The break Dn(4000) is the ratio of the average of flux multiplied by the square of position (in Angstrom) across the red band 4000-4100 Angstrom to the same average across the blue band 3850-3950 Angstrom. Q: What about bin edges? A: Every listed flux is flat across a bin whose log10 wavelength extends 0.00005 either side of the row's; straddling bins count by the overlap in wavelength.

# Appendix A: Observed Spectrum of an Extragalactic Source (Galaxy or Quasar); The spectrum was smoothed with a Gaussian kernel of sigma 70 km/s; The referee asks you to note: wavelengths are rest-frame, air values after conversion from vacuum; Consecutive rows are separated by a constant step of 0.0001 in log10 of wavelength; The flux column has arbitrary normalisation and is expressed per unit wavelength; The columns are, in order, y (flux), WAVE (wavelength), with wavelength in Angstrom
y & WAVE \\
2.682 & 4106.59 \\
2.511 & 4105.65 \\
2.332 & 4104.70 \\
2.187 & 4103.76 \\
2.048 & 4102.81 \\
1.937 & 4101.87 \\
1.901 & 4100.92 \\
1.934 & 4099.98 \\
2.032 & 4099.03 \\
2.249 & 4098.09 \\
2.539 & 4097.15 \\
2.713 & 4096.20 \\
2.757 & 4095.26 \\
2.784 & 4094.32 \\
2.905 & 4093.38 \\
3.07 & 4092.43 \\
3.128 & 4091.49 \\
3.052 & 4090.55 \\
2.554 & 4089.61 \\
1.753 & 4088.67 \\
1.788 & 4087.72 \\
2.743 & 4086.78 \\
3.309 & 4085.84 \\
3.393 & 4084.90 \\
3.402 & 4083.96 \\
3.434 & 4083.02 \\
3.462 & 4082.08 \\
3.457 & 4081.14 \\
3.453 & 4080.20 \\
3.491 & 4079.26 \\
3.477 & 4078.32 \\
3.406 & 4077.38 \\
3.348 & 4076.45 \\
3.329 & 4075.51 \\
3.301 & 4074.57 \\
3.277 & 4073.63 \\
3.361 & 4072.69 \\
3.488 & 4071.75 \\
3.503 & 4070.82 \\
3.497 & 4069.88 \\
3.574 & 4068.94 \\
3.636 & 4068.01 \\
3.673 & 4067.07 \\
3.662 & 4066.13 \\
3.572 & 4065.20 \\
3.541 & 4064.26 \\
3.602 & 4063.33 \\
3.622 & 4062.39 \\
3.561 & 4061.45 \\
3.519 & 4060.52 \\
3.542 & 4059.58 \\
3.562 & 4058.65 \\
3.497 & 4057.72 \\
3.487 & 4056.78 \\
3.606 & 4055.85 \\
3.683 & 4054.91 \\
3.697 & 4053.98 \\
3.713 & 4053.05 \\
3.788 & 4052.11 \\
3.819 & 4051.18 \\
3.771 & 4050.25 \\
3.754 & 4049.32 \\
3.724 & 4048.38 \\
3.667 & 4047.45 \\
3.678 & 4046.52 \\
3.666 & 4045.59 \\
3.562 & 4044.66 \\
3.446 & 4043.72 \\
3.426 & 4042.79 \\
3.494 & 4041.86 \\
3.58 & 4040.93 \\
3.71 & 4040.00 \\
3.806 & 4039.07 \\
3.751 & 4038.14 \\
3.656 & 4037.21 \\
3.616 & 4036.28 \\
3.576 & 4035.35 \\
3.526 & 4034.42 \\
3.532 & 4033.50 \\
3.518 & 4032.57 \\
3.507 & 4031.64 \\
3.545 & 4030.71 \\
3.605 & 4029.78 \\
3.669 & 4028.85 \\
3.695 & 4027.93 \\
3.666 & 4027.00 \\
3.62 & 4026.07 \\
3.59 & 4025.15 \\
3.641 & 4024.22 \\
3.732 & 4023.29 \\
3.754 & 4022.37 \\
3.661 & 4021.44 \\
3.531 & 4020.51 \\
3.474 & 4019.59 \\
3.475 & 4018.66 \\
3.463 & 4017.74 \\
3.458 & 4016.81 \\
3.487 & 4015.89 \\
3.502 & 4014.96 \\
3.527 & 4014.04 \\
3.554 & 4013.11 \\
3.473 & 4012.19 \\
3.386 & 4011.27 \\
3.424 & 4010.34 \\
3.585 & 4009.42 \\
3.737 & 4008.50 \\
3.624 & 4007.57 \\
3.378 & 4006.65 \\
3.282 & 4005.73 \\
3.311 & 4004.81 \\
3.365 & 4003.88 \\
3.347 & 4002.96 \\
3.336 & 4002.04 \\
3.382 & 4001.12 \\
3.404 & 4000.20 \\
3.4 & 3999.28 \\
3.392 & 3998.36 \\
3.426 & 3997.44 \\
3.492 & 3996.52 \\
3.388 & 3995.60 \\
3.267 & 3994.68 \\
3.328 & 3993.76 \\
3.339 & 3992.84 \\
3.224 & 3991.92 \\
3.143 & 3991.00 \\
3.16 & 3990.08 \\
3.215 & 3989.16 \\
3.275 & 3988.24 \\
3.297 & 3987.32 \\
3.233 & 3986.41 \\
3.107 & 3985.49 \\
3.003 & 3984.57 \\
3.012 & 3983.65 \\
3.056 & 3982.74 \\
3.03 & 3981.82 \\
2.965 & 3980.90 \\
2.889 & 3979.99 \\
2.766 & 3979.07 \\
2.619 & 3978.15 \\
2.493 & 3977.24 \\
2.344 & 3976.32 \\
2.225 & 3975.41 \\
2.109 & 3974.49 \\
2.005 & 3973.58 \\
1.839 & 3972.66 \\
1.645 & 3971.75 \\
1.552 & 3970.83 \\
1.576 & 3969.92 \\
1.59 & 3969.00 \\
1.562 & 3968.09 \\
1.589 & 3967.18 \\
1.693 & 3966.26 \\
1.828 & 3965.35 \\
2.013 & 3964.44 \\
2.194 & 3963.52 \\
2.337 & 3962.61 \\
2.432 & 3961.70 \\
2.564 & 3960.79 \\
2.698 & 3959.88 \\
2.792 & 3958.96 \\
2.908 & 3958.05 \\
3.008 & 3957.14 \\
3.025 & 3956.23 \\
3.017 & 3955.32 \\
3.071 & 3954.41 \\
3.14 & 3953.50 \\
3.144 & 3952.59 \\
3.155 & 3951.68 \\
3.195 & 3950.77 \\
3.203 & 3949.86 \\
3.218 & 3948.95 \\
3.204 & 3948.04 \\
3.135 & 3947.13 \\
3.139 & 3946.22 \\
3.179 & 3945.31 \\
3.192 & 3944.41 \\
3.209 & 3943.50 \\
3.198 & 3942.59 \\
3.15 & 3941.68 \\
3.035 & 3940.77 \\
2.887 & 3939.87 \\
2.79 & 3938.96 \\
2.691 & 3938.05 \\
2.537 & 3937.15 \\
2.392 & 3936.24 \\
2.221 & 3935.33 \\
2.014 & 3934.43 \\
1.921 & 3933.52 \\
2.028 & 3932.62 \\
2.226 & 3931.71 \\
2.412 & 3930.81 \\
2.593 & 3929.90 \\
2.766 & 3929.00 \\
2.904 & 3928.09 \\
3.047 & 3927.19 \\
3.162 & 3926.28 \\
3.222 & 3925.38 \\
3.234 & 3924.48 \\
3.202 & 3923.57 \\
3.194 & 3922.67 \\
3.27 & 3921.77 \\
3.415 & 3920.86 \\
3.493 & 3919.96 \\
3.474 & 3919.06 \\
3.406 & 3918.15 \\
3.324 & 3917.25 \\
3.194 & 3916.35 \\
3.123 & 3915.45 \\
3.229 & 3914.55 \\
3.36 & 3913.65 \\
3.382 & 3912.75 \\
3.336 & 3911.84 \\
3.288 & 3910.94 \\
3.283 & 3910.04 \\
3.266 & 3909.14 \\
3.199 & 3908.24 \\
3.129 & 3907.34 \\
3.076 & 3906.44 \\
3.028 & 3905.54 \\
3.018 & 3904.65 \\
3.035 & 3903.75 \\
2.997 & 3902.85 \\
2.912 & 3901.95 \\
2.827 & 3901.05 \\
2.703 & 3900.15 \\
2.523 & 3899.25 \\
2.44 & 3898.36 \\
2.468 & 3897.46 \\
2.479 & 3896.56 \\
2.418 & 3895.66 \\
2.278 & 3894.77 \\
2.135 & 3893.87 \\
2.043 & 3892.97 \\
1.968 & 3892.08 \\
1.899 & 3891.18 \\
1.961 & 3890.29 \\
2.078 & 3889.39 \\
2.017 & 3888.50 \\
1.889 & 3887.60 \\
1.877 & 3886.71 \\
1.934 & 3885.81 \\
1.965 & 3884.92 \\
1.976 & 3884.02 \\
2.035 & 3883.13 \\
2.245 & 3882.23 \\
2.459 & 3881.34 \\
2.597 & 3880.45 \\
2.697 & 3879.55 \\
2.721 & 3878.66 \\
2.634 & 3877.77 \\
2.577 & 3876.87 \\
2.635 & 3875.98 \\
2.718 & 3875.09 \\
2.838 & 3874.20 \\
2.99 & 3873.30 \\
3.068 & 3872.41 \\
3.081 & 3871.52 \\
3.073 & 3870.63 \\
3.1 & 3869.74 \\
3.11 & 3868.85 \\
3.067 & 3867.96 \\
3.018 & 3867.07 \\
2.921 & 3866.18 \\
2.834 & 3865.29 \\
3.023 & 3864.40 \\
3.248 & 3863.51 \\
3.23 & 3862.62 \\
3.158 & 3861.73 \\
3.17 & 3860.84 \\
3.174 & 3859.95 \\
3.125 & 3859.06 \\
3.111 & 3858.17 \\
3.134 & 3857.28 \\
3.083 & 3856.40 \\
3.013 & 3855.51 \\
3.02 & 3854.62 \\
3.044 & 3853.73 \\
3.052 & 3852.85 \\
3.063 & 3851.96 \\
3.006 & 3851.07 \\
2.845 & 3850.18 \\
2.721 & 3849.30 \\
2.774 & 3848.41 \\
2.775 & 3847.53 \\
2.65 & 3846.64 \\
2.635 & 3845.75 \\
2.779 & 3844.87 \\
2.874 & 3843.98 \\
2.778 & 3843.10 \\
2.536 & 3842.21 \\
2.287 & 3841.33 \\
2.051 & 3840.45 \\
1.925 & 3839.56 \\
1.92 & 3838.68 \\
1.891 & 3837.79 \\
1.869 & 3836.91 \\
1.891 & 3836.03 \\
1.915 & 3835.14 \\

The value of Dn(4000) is 1.30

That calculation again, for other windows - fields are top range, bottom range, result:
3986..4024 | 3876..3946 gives 1.31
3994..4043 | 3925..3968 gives 1.34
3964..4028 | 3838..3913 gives 1.19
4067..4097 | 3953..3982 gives 1.42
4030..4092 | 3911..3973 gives 1.33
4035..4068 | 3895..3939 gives 1.33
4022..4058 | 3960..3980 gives 1.81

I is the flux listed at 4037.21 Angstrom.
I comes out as 3.656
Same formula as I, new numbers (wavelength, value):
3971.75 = 1.645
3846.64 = 2.65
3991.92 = 3.224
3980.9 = 2.965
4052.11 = 3.788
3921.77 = 3.27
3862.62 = 3.23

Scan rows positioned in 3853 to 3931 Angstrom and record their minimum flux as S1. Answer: 1.877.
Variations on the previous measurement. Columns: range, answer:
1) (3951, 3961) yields 2.564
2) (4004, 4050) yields 3.282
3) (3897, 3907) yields 2.44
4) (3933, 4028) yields 1.552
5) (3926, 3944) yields 1.921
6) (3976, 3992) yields 2.344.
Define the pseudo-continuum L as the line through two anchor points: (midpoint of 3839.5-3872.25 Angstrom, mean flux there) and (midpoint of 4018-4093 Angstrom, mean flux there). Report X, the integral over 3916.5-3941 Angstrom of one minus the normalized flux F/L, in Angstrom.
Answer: 2.1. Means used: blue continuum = 2.92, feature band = 2.85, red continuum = 3.48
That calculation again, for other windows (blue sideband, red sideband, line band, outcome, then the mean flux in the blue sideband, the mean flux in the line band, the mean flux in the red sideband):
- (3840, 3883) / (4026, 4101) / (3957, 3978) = 6.7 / 2.86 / 2.12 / 3.36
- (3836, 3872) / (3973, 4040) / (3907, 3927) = -1.7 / 2.82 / 3.28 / 3.33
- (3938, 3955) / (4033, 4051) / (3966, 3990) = 6.0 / 3.11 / 2.47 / 3.63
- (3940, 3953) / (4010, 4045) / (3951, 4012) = 8.9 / 3.16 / 2.86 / 3.57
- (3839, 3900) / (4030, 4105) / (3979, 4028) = -4.9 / 2.65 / 3.38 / 3.27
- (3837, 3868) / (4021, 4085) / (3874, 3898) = 5.4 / 2.81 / 2.27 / 3.57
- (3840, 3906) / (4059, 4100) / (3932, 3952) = 0.0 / 2.68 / 2.84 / 3.17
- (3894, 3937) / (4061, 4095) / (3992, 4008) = -1.5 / 2.9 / 3.38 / 3.26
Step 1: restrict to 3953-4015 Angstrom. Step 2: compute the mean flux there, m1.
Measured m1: 2.88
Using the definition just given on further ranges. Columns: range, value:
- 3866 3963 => 2.8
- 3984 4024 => 3.4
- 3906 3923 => 3.29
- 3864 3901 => 2.5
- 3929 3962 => 2.83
